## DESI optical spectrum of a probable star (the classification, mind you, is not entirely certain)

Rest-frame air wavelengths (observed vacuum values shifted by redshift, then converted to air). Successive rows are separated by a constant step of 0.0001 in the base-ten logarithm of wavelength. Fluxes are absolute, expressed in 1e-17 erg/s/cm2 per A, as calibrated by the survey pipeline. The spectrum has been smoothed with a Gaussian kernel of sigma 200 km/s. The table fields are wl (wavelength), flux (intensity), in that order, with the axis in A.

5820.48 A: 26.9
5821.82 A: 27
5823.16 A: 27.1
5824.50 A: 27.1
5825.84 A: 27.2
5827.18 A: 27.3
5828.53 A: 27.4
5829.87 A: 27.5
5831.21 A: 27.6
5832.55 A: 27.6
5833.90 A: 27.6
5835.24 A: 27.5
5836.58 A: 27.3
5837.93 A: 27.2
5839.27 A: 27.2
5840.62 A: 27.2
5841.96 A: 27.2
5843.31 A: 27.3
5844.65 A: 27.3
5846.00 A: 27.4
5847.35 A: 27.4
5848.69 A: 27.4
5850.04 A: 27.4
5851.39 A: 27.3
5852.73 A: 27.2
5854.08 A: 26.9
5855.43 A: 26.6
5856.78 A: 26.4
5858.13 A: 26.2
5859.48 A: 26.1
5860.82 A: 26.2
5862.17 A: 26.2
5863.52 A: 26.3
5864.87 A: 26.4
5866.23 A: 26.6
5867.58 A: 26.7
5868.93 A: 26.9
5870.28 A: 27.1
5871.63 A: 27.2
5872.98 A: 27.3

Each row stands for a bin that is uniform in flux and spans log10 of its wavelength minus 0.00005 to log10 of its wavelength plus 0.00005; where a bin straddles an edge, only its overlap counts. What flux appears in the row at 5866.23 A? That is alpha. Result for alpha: 26.6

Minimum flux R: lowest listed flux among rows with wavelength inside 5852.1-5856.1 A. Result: 26.6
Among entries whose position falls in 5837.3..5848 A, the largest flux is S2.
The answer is 27.4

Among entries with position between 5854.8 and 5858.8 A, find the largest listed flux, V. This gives 26.6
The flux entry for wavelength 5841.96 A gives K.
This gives 27.2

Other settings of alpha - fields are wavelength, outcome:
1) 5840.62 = 27.2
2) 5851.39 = 27.3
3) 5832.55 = 27.6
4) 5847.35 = 27.4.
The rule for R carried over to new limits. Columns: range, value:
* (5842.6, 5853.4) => 27.2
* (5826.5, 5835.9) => 27.3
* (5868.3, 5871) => 26.9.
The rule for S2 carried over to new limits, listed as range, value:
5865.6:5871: 27.1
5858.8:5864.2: 26.3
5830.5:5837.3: 27.6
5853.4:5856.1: 26.9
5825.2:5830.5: 27.5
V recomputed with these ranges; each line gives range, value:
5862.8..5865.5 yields 26.4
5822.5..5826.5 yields 27.2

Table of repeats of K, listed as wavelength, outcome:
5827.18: 27.3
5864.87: 26.4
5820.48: 26.9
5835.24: 27.5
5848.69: 27.4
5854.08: 26.9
